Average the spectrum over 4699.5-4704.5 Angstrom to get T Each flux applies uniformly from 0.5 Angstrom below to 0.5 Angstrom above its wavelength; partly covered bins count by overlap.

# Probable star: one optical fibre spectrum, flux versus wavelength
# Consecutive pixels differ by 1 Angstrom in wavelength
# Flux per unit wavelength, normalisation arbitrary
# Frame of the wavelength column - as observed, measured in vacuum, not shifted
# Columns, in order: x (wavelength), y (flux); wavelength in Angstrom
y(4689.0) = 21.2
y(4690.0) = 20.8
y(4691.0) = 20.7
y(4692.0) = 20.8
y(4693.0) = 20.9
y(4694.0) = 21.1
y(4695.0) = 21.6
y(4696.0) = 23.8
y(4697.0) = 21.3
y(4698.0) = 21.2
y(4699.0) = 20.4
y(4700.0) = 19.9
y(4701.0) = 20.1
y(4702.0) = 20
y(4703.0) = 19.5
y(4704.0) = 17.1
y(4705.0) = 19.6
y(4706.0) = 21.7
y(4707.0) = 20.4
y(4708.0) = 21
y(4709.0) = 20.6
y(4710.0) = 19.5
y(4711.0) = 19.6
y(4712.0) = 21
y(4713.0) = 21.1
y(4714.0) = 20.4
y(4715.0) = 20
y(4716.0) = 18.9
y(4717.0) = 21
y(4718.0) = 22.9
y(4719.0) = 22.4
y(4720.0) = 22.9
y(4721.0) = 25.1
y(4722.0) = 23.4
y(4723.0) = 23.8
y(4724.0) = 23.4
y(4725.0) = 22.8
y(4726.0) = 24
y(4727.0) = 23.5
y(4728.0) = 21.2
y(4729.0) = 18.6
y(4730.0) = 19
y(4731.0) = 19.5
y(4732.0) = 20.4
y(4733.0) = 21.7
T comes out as 19.3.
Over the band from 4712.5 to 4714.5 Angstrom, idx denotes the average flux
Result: 20.8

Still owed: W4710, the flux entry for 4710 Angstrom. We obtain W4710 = 19.5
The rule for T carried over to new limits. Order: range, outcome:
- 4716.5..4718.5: 21.9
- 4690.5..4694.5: 20.9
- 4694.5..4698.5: 22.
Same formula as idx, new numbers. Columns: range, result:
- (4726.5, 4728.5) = 22.4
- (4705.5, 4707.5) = 21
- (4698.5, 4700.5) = 20.1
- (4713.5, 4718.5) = 20.6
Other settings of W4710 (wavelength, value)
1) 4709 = 20.6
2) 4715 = 20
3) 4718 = 22.9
